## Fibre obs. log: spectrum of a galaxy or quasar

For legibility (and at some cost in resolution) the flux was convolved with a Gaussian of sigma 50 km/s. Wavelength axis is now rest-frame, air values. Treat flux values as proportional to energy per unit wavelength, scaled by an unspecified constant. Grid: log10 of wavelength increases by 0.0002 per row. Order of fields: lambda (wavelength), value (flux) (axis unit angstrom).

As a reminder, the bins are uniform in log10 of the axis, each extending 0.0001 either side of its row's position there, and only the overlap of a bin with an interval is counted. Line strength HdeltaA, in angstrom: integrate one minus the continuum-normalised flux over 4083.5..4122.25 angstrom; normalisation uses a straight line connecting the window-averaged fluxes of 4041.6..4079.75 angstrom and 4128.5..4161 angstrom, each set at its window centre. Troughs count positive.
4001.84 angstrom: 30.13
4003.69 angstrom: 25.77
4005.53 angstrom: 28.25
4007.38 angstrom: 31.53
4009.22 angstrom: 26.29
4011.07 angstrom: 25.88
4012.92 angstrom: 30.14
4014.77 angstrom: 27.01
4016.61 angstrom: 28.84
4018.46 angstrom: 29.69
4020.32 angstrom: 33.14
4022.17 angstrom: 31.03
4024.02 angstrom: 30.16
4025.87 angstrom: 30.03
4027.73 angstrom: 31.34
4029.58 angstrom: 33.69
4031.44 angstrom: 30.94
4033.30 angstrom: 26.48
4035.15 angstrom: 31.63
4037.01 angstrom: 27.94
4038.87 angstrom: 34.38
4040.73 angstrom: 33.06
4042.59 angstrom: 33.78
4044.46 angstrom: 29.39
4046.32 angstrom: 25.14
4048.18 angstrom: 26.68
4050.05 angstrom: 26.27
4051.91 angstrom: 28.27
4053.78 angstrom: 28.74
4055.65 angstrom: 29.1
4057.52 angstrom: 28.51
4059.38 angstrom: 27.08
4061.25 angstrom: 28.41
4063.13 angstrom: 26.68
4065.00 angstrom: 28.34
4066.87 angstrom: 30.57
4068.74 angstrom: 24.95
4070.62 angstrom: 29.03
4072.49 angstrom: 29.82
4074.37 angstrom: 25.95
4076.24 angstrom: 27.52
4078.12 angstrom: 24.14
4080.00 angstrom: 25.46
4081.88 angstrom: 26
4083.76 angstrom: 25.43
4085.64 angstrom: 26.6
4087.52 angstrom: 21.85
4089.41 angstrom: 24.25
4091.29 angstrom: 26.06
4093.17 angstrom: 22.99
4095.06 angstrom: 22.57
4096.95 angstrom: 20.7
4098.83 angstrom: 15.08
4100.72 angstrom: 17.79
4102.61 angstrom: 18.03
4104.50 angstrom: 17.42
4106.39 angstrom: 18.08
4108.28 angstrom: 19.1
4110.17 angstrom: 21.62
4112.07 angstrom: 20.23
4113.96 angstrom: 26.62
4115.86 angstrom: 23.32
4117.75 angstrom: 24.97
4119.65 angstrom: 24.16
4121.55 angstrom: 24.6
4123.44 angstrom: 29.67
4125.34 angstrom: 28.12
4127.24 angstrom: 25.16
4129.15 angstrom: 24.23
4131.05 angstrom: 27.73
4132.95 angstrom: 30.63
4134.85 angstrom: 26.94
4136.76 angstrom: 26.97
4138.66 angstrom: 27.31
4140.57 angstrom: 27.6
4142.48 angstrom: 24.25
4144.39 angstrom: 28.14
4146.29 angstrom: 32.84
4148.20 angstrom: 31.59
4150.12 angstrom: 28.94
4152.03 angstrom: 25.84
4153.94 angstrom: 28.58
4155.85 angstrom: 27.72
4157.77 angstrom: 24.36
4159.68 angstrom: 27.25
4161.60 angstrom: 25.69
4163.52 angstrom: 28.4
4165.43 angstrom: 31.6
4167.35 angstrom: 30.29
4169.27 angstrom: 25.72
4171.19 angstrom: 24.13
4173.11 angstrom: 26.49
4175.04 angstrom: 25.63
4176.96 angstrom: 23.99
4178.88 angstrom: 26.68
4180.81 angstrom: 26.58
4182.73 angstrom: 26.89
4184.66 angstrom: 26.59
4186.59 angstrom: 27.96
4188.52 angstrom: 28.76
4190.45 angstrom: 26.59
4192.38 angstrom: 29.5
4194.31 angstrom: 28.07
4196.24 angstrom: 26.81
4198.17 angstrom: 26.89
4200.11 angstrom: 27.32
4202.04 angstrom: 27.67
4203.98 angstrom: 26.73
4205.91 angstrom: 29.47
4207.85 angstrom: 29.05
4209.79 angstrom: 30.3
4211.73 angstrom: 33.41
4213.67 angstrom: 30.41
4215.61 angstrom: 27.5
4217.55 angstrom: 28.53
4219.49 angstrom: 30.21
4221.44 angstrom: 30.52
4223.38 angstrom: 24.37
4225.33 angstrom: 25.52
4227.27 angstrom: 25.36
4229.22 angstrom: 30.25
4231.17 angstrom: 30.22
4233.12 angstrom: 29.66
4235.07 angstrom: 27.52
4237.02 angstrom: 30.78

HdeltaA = 8.22 angstrom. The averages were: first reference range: 27.9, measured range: 21.9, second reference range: 27.7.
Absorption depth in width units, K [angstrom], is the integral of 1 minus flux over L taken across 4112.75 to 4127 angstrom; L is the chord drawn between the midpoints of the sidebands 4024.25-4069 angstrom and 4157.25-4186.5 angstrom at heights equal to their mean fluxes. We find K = 1.0 angstrom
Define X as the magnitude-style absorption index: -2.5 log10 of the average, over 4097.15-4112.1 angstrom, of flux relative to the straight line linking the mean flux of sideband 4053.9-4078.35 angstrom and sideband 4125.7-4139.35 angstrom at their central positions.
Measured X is 0.43 mag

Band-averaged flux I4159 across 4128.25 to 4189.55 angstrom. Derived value 27.4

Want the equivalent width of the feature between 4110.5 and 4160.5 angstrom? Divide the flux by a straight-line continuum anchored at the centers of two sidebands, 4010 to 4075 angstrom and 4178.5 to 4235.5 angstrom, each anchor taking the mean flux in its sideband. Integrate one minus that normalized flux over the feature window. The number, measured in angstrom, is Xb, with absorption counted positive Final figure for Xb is 3.24 angstrom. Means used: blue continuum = 29.2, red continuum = 28.2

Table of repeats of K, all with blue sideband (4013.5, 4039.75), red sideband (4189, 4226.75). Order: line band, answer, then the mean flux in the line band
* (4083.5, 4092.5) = 1.51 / 24.7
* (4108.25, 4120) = 2.53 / 23.1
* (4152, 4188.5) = 2.33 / 26.9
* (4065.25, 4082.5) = 1.60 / 27.1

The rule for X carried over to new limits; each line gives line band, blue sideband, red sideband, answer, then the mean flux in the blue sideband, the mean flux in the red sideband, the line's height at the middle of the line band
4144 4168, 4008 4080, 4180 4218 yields -0.004 mag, 28.9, 28.3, 28.4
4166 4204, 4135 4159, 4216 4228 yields 0.025 mag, 27.8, 27.5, 27.6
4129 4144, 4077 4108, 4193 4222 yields -0.107 mag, 22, 28.8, 24.6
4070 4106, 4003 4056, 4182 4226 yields 0.237 mag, 29.5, 28.2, 29.1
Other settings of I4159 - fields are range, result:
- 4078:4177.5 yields 25.2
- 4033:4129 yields 25.6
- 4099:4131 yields 22.7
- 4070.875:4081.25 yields 26.7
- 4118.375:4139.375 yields 26.8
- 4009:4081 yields 28.9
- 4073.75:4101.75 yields 23.4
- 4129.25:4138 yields 27.7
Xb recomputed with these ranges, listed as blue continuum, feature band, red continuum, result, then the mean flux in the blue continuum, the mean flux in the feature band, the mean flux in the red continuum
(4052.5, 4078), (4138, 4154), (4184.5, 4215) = -0.04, 27.9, 28.3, 28.5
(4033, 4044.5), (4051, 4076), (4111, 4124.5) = 1.00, 31.3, 28.1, 24.8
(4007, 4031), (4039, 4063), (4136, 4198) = 0.44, 29.9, 28.8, 27.4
